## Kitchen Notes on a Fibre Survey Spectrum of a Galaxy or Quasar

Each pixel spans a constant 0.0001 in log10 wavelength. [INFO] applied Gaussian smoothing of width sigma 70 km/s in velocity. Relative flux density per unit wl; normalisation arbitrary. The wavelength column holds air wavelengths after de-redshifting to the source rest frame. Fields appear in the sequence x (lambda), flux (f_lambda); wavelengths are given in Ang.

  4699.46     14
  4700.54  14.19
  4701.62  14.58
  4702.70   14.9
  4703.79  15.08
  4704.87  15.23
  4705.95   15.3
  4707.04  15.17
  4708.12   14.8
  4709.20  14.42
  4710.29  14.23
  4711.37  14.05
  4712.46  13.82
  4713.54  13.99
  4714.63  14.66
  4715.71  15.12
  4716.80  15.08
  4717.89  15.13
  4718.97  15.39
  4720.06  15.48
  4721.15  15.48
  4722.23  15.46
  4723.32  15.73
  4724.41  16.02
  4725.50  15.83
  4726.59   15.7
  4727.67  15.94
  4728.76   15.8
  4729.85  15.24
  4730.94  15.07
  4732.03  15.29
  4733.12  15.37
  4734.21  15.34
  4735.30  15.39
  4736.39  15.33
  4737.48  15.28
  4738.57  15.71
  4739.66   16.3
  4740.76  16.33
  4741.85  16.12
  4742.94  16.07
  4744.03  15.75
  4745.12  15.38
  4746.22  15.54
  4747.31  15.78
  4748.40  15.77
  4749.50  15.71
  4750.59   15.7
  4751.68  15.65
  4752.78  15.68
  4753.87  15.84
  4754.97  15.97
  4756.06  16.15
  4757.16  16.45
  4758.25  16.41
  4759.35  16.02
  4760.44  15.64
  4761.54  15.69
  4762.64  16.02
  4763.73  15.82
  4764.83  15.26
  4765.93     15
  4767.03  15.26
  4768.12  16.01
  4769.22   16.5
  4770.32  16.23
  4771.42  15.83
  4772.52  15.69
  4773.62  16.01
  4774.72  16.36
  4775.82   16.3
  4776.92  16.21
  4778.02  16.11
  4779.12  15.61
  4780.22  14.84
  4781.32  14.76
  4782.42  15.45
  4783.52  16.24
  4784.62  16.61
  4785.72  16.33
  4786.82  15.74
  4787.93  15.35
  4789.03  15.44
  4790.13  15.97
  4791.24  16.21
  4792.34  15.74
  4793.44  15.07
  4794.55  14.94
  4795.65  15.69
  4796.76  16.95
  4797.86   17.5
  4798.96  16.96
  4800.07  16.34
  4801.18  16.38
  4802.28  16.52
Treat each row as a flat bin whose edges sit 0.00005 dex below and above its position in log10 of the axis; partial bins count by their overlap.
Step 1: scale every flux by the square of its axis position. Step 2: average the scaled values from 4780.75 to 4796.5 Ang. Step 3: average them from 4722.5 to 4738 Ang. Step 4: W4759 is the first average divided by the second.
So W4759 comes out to 1.0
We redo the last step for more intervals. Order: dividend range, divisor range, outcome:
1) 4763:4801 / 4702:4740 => 1.07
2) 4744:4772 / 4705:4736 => 1.06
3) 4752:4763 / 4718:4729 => 1.03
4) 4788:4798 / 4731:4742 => 1.04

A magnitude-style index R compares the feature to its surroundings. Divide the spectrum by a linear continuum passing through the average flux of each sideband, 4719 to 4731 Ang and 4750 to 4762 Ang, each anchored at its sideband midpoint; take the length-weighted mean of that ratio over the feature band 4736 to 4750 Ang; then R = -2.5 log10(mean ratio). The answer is 0.002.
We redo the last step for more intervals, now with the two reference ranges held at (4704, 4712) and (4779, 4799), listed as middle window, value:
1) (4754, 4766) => -0.030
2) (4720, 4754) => -0.036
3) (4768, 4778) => -0.033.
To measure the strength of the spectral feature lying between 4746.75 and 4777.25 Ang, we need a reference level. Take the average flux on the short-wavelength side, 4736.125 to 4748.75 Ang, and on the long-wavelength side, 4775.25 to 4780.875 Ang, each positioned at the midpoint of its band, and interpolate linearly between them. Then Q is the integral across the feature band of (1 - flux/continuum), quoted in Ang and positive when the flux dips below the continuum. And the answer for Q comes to -0.2 Ang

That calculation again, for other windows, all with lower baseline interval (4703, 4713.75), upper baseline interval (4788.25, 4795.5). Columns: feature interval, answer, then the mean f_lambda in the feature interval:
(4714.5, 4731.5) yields -0.8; 15.5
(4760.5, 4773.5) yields -0.4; 15.7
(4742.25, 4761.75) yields -0.9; 15.9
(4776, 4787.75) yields -0.3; 15.8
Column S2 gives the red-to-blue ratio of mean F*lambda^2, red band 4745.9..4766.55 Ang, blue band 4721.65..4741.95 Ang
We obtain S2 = 1.02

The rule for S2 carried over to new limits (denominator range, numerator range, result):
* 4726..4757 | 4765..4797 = 1.02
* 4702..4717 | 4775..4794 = 1.11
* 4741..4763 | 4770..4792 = 1.01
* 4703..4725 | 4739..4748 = 1.07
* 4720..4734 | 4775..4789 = 1.04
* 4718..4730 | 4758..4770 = 1.03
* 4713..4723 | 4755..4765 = 1.08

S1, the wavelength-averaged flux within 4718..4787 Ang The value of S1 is 15.8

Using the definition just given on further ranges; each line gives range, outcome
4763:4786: 15.8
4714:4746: 15.5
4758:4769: 15.7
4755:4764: 16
